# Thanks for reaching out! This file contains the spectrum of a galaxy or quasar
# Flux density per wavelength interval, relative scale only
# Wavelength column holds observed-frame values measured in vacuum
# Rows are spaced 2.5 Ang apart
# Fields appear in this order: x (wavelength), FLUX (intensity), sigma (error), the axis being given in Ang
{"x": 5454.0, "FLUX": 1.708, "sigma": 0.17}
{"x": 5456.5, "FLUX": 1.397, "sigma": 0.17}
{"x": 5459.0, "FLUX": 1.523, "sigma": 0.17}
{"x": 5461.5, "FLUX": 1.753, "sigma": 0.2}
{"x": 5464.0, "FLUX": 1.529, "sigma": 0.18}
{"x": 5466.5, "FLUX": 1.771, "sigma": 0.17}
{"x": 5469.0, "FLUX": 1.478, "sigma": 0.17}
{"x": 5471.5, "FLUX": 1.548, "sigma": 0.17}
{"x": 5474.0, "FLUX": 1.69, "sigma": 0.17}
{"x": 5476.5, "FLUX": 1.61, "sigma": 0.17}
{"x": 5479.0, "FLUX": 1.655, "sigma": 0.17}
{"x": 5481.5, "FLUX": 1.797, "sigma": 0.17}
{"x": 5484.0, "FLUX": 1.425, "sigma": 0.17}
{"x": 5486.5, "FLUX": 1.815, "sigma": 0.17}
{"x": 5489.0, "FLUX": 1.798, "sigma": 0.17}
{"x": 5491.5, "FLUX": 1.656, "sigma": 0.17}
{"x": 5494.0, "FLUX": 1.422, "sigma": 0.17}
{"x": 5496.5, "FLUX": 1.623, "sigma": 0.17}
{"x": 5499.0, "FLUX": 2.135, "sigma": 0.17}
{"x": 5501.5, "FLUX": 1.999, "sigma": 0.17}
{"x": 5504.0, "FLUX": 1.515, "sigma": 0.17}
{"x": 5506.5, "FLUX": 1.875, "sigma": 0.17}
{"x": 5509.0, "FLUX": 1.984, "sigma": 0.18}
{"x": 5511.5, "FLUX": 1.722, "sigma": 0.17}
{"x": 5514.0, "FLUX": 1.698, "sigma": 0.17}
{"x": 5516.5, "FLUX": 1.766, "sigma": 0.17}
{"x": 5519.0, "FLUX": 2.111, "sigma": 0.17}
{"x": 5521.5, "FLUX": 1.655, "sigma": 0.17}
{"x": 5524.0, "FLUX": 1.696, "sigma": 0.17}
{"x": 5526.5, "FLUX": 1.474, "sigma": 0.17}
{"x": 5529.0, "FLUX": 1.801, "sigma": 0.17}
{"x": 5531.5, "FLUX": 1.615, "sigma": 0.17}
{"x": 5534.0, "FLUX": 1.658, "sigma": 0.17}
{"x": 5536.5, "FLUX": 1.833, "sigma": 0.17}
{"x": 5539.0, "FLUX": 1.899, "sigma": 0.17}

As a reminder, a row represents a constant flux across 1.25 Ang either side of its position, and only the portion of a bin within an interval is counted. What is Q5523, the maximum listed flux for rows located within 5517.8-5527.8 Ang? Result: 2.111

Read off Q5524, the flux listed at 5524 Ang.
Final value 1.696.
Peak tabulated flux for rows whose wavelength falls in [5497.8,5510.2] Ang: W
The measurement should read 2.135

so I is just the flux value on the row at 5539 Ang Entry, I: 1.899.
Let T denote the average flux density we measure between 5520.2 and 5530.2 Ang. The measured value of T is 1.66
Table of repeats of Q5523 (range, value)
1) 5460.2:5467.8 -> 1.771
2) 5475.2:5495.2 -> 1.815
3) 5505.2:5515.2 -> 1.984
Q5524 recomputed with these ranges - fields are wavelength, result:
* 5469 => 1.478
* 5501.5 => 1.999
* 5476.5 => 1.61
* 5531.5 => 1.615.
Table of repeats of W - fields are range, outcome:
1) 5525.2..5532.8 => 1.801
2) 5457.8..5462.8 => 1.753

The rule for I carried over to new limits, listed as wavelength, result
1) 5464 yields 1.529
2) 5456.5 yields 1.397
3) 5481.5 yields 1.797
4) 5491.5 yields 1.656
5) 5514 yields 1.698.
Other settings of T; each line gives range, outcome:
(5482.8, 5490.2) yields 1.68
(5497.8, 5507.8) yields 1.88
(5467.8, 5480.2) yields 1.6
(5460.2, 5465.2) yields 1.64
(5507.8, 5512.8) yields 1.85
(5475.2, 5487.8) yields 1.66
